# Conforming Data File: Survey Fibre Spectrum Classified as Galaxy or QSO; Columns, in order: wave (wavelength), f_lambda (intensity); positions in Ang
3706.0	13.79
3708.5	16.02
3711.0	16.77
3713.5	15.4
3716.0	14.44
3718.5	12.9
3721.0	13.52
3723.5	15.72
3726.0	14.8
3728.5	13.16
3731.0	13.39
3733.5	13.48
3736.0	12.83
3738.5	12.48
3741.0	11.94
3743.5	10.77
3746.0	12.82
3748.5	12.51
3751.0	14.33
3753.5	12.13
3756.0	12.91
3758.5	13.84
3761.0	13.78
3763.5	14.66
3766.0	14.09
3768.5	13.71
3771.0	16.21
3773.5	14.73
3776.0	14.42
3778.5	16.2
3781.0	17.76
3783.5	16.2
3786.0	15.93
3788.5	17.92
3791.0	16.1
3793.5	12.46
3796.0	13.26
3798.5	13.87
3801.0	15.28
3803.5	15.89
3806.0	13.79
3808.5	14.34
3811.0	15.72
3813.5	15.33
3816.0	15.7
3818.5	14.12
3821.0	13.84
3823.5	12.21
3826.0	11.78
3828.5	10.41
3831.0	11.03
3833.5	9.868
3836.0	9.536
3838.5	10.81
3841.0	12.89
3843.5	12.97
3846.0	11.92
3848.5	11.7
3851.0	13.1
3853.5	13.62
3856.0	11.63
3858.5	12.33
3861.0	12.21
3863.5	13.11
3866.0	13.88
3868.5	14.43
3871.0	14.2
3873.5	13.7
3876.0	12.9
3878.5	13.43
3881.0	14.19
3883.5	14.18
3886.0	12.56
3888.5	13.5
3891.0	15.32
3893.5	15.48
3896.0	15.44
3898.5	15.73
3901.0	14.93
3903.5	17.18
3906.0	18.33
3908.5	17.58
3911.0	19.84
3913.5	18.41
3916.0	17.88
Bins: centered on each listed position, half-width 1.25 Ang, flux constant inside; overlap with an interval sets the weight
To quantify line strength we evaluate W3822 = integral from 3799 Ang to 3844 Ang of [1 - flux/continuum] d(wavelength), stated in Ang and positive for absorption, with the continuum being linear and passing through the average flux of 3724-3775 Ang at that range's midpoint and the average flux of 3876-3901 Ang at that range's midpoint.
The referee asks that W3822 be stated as 2.67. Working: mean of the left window 13.5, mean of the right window 14.4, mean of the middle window 13.1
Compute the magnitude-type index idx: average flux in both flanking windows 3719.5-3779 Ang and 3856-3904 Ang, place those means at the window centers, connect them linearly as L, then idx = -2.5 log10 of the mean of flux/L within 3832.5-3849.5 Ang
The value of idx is 0.216 mag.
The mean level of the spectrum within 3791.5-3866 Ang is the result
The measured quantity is 13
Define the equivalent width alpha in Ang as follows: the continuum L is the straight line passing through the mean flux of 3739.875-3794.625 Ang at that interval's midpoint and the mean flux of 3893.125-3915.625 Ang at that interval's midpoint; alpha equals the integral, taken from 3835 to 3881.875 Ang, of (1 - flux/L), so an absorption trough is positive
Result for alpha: 9.9 Ang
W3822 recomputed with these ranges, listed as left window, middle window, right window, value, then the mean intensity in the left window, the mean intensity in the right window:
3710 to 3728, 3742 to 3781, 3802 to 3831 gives 1.0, 14.7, 13.8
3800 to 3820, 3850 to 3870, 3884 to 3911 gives 3.1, 15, 15.8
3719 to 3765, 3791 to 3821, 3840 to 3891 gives -3.0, 13.3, 13.2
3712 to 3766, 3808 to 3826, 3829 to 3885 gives -2.0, 13.5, 12.6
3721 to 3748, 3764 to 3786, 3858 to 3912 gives -3.0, 13.1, 14.8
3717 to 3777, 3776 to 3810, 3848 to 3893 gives -4.5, 13.5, 13.4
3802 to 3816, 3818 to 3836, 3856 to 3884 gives 3.7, 15.1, 13.4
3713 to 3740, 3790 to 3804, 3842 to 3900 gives -0.7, 13.8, 13.5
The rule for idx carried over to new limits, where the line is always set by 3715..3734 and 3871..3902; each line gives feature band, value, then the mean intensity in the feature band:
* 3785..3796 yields -0.093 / 15.3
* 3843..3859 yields 0.143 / 12.4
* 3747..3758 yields 0.078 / 13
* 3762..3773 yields -0.047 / 14.7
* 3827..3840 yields 0.334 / 10.4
